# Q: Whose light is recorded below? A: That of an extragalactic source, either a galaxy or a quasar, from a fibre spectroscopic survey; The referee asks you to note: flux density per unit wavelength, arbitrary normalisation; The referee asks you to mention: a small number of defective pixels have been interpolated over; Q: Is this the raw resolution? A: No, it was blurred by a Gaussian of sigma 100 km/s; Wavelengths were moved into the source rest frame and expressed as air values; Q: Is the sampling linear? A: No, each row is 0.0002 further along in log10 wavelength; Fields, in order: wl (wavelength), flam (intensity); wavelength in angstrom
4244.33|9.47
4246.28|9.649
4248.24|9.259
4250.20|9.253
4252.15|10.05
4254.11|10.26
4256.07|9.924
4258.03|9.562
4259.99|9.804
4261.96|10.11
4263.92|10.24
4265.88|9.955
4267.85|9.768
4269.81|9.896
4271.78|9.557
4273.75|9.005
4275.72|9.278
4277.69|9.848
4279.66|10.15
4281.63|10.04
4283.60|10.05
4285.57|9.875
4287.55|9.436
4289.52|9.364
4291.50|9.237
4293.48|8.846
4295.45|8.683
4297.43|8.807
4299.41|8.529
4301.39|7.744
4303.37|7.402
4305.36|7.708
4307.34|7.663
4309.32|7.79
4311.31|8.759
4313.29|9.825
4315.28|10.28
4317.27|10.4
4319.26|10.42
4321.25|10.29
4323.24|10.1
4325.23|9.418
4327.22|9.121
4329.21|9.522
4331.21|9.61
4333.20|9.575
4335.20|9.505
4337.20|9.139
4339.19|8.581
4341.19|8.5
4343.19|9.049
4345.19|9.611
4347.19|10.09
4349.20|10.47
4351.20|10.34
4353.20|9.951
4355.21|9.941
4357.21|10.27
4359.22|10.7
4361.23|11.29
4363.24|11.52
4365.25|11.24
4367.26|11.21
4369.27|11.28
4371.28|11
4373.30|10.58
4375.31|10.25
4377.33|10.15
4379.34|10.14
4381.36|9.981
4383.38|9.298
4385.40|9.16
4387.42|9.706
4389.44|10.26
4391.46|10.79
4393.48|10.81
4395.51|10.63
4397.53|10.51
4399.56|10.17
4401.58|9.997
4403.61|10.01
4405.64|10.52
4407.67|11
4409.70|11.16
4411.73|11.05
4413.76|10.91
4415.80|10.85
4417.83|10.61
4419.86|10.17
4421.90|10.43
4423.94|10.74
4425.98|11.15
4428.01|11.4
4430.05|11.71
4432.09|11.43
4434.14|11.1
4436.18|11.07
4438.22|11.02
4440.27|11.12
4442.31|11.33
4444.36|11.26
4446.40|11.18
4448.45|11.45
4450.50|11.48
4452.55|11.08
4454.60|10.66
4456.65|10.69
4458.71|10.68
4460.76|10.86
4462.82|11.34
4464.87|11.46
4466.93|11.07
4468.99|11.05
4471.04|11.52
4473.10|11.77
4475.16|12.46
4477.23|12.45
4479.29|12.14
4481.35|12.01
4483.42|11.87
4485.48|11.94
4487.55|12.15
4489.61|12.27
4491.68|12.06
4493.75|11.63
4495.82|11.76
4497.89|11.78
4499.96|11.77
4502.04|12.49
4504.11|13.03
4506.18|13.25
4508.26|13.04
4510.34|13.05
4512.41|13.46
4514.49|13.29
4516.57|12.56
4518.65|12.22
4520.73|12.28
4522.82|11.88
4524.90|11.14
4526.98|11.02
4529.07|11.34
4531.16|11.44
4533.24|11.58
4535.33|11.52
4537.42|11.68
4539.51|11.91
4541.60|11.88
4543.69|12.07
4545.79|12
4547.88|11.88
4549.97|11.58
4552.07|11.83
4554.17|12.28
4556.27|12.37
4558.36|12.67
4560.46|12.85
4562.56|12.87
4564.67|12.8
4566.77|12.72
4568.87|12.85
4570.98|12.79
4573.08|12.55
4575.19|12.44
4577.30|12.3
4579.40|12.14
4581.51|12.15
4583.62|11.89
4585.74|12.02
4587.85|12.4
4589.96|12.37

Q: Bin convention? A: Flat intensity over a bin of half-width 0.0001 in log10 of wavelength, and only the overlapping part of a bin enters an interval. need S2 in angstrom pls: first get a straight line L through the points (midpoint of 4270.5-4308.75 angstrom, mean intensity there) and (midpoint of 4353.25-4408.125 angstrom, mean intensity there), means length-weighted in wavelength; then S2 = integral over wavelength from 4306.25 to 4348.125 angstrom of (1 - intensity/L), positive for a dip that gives 0.9 angstrom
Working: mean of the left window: 9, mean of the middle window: 9.39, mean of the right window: 10.4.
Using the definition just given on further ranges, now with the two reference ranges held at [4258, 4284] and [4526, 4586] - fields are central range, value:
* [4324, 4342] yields 1.9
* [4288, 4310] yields 3.6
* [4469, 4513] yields -2.5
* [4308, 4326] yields 0.9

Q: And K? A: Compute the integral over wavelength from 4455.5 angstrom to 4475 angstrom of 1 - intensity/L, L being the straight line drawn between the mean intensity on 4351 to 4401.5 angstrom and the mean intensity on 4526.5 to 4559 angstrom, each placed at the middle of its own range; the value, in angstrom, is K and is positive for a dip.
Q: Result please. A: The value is -0.06 angstrom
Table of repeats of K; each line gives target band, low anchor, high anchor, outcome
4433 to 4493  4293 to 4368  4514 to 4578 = -1.80 angstrom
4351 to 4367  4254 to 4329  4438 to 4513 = -0.67 angstrom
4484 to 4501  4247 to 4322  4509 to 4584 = -0.43 angstrom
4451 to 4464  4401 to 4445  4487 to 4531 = 0.60 angstrom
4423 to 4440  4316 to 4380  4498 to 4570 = -0.21 angstrom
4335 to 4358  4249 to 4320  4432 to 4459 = 0.97 angstrom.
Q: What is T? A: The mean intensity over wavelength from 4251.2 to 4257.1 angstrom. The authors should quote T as 10.1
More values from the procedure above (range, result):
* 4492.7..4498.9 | 11.7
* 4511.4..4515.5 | 13.4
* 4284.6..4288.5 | 9.64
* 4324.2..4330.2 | 9.37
